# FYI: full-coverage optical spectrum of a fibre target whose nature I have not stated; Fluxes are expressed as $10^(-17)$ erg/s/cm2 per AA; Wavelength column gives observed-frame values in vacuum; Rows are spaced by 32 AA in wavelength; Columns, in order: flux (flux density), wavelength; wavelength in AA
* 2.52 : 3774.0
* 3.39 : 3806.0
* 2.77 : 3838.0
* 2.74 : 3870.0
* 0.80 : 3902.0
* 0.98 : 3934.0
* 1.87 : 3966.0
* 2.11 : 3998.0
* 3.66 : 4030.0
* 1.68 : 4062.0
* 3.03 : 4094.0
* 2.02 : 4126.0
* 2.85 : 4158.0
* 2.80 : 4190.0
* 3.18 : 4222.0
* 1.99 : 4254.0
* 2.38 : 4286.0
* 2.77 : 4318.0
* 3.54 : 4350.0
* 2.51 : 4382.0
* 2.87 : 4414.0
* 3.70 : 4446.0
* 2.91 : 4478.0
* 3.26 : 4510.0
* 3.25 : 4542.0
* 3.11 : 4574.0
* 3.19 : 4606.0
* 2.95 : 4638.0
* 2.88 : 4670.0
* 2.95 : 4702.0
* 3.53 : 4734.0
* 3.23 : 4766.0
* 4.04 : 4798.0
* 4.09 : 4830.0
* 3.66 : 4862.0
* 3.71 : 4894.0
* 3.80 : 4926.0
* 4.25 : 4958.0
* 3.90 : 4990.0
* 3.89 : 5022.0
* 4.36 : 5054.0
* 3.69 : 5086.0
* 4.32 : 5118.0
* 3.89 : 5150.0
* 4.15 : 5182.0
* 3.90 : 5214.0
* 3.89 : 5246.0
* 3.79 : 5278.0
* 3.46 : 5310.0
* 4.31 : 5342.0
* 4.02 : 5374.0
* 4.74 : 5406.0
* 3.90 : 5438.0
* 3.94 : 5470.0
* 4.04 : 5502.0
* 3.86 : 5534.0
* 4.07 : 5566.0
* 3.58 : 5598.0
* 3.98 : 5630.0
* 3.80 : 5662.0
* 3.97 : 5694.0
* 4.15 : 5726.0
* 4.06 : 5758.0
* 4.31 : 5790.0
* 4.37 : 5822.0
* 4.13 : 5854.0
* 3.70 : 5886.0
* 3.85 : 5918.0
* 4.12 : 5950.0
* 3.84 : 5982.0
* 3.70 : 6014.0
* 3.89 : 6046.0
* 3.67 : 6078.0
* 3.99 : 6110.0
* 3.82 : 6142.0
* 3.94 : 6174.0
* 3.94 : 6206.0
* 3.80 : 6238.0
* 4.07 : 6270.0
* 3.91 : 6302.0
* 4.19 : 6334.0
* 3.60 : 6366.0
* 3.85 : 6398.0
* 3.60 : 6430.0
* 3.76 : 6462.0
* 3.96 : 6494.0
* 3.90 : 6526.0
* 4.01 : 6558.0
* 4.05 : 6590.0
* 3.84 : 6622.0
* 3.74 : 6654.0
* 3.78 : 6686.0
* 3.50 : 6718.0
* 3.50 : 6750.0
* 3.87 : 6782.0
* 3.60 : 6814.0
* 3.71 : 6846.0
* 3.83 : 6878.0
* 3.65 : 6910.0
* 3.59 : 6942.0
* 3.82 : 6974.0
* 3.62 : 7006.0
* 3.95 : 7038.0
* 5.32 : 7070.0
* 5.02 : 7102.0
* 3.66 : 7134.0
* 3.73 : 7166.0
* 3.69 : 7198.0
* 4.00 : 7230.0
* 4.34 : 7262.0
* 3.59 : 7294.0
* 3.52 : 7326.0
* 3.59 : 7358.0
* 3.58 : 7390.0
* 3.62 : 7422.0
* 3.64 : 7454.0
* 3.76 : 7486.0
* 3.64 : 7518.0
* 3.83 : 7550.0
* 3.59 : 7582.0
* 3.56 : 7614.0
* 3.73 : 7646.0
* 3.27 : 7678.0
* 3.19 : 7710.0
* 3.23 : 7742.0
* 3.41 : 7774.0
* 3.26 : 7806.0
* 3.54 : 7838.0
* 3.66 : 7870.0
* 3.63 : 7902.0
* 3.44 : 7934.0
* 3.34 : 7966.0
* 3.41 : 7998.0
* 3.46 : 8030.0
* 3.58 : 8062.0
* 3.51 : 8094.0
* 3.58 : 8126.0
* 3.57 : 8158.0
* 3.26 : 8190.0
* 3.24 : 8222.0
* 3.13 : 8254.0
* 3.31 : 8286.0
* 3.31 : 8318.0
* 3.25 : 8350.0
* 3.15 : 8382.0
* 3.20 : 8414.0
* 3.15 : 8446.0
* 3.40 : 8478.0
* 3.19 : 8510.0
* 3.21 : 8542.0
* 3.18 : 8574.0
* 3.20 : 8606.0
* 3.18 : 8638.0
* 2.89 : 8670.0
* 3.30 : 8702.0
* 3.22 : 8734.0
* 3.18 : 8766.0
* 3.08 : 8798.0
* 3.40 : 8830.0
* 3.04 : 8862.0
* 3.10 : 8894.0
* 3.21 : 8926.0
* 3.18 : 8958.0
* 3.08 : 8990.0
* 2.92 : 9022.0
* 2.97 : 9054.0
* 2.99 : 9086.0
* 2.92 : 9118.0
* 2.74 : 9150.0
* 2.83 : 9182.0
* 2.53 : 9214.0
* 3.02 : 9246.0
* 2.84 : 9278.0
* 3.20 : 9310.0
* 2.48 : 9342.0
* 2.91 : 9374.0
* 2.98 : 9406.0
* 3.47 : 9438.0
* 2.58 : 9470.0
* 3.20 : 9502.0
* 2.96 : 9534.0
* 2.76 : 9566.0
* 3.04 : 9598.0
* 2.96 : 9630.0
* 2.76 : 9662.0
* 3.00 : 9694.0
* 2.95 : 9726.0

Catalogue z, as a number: 0.08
